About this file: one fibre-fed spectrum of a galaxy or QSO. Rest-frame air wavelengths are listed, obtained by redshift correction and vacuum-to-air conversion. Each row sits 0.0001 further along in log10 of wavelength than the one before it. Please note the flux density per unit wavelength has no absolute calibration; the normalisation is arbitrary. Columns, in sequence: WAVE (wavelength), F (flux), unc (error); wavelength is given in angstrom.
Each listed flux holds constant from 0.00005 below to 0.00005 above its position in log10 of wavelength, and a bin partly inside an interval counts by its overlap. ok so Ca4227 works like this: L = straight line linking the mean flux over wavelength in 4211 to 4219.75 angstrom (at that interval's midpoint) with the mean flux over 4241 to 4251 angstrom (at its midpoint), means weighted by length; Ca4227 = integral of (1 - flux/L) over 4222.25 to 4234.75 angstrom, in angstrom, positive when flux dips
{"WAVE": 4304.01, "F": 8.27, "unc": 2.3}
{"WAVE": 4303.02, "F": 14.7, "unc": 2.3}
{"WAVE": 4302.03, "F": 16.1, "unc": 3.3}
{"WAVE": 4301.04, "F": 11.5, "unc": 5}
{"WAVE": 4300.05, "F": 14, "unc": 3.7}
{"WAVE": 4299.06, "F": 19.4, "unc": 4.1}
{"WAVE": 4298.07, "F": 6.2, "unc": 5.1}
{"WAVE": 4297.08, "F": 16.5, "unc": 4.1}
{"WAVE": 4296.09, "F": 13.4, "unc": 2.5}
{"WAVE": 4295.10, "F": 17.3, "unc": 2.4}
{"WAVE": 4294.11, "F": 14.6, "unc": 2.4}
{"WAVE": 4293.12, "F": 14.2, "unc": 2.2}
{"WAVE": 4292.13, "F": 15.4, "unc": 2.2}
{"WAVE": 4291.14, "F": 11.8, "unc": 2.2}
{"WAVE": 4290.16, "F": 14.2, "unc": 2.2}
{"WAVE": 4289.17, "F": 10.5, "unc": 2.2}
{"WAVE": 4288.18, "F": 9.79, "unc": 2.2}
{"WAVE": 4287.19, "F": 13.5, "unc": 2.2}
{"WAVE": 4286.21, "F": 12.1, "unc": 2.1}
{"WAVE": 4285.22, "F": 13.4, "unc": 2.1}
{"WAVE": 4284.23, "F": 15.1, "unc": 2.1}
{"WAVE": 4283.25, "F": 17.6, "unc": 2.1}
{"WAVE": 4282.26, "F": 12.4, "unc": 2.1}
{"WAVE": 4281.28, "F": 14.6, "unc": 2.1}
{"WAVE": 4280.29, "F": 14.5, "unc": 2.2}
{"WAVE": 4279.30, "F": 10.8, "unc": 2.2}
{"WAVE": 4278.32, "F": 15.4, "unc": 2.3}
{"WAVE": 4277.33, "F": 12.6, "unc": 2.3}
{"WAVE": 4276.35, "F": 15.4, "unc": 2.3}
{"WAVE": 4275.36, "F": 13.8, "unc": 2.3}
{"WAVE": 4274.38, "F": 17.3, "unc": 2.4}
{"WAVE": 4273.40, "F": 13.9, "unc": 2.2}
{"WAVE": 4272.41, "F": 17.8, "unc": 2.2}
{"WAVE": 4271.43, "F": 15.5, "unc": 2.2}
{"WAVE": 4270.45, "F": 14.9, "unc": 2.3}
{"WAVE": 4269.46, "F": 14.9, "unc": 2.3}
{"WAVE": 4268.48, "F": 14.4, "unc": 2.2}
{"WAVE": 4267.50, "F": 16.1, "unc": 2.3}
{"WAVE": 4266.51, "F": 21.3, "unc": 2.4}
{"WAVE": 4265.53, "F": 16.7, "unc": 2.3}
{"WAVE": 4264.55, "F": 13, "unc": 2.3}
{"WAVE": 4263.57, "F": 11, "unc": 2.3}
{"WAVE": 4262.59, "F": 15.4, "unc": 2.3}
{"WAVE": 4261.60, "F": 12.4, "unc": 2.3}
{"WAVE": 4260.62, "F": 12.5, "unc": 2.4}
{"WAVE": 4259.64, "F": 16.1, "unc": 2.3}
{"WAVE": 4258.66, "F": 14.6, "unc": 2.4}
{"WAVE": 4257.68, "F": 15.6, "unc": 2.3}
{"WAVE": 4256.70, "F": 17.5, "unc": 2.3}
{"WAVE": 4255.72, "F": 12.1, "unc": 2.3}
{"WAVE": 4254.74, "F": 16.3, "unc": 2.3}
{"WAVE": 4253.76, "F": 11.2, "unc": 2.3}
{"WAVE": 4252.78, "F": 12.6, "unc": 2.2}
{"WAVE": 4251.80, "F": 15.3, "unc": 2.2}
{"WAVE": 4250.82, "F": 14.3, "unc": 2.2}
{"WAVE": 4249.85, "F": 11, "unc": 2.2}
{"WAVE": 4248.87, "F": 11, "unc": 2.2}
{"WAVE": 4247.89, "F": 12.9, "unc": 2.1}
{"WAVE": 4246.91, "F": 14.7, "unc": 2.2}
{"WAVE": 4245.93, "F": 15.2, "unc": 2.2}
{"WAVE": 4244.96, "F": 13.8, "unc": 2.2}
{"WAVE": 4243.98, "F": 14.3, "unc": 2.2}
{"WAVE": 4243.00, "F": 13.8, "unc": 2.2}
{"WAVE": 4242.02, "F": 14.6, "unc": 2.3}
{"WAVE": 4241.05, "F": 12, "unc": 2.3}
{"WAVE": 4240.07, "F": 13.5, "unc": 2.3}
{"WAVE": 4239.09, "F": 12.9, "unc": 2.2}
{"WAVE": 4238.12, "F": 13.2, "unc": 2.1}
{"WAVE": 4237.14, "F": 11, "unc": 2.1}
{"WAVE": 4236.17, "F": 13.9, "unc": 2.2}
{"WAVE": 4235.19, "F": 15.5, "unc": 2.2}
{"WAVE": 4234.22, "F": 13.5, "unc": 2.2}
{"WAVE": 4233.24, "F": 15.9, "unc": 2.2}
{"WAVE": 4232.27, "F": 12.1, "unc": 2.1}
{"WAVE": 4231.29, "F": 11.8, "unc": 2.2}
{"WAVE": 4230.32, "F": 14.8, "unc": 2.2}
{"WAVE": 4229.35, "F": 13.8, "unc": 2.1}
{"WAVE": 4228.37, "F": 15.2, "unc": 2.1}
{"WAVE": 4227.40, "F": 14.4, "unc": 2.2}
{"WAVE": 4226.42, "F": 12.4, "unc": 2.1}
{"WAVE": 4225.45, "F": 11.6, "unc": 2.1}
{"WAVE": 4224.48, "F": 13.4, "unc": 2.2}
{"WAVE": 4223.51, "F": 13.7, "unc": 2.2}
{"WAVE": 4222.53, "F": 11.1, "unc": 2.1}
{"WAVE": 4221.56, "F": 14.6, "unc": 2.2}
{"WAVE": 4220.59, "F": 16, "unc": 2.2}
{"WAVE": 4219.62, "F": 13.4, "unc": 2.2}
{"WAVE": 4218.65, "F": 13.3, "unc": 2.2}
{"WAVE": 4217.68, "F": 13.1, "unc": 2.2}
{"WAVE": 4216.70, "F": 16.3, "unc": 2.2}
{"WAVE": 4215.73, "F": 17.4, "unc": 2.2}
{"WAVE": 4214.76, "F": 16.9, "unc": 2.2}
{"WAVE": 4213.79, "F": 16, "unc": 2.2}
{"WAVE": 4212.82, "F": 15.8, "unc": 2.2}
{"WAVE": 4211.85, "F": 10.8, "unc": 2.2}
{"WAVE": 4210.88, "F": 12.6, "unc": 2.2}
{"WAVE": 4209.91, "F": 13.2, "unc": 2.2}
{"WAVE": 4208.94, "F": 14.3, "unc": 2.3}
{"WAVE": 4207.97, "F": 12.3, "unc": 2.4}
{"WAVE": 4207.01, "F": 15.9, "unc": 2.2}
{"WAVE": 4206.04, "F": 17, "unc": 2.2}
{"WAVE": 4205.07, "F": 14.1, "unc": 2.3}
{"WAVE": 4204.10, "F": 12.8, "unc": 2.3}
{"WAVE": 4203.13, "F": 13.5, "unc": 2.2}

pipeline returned 0.7 angstrom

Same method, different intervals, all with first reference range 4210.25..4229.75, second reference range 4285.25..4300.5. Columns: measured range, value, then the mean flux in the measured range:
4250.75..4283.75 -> -2.4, 14.7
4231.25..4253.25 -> 0.7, 13.5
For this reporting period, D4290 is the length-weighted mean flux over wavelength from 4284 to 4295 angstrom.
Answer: 13.2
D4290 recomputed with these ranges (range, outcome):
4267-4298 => 14.2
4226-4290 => 14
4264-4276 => 15.8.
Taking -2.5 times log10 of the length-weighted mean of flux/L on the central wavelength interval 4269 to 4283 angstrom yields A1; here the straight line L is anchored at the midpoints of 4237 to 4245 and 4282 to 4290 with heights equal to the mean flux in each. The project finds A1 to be -0.11 mag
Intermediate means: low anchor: 13.3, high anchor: 13.1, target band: 14.6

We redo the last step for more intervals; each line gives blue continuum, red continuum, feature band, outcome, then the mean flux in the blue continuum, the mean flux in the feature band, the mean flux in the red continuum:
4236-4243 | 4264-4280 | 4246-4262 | 0.02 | 13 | 13.8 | 15.2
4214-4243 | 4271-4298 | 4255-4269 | -0.07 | 13.9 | 14.9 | 14.1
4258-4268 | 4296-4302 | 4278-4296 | 0.03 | 14.9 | 13.7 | 13.7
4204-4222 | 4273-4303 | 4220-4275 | 0.01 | 14.6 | 14.1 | 13.9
